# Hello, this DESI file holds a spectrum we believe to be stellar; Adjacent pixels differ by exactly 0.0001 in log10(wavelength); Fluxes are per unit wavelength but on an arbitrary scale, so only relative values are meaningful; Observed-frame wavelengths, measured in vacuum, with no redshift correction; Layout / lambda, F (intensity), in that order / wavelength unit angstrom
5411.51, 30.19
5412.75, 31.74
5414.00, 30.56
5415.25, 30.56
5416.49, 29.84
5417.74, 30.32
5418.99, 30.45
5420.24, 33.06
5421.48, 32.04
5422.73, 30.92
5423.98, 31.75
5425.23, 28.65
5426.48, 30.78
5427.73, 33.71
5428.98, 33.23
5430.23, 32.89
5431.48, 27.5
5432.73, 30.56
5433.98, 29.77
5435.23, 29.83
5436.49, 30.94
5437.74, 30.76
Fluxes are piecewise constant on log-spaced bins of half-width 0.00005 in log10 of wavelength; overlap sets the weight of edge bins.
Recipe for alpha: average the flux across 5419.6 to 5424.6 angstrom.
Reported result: 32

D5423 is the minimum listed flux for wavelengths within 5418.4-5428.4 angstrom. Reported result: 28.65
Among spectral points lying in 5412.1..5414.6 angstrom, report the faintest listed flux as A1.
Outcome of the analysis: 30.56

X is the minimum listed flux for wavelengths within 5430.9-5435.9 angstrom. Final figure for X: 27.5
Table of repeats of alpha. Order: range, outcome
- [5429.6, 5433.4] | 30.3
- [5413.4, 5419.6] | 30.3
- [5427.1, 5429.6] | 33.5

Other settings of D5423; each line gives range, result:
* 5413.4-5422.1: 29.84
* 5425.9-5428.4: 30.78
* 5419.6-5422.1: 32.04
